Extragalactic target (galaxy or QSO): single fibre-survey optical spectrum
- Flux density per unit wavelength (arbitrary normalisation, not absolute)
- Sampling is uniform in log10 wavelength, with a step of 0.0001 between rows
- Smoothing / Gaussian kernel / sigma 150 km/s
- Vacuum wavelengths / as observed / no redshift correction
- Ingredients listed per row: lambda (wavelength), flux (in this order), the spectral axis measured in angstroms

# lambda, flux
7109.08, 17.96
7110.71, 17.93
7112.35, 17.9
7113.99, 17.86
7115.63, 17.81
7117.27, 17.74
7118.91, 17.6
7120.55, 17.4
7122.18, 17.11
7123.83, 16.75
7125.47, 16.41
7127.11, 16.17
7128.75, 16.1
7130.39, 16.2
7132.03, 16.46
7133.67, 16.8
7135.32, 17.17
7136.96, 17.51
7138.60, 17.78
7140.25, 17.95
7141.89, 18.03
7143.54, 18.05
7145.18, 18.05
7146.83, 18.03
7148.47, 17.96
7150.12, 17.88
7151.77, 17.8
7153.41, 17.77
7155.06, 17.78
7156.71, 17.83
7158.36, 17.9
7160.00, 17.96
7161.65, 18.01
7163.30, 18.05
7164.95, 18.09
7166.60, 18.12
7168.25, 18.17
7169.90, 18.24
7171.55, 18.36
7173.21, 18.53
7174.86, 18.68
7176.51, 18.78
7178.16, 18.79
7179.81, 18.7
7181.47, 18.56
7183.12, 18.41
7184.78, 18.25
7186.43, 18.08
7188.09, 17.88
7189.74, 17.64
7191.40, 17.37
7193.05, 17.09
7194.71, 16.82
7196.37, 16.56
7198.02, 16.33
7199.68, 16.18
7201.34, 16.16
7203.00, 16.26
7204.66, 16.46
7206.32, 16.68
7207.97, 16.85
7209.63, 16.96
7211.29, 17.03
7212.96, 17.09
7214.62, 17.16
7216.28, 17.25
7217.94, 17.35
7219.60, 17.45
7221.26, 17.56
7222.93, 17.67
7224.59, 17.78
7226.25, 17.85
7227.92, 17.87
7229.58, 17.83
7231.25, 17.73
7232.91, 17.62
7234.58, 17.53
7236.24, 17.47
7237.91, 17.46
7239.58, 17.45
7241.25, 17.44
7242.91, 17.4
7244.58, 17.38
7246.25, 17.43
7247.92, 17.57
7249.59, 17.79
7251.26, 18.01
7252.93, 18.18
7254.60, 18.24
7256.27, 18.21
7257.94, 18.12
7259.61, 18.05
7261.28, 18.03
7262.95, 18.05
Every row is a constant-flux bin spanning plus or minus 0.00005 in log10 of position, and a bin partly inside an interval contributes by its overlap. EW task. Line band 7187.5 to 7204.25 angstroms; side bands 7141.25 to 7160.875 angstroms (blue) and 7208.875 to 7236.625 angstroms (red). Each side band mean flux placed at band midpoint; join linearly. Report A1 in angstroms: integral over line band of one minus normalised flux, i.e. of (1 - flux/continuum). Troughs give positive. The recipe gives 0.8 angstroms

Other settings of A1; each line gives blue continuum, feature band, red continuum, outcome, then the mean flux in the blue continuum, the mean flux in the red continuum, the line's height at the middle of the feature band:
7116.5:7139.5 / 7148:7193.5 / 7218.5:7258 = -2.3 angstroms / 16.9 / 17.7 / 17.2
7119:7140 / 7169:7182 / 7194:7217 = -1.4 angstroms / 16.9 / 16.7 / 16.8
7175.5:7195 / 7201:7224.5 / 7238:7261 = 1.2 angstroms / 18.1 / 17.8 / 17.9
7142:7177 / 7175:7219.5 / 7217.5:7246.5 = 1.2 angstroms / 18.1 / 17.6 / 17.8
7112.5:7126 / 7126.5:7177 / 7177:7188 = 0.5 angstroms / 17.4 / 18.4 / 17.9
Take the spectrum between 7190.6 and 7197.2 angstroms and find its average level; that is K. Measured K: 17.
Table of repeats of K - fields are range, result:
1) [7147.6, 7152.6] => 17.9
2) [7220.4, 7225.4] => 17.7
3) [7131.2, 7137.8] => 17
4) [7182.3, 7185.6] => 18.3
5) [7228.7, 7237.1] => 17.6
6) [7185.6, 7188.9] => 18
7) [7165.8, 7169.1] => 18.2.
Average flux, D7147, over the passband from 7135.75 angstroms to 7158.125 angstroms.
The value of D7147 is 17.9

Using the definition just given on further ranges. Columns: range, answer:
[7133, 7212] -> 17.7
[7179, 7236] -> 17.4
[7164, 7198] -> 18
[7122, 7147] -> 17.1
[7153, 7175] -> 18.1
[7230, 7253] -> 17.6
